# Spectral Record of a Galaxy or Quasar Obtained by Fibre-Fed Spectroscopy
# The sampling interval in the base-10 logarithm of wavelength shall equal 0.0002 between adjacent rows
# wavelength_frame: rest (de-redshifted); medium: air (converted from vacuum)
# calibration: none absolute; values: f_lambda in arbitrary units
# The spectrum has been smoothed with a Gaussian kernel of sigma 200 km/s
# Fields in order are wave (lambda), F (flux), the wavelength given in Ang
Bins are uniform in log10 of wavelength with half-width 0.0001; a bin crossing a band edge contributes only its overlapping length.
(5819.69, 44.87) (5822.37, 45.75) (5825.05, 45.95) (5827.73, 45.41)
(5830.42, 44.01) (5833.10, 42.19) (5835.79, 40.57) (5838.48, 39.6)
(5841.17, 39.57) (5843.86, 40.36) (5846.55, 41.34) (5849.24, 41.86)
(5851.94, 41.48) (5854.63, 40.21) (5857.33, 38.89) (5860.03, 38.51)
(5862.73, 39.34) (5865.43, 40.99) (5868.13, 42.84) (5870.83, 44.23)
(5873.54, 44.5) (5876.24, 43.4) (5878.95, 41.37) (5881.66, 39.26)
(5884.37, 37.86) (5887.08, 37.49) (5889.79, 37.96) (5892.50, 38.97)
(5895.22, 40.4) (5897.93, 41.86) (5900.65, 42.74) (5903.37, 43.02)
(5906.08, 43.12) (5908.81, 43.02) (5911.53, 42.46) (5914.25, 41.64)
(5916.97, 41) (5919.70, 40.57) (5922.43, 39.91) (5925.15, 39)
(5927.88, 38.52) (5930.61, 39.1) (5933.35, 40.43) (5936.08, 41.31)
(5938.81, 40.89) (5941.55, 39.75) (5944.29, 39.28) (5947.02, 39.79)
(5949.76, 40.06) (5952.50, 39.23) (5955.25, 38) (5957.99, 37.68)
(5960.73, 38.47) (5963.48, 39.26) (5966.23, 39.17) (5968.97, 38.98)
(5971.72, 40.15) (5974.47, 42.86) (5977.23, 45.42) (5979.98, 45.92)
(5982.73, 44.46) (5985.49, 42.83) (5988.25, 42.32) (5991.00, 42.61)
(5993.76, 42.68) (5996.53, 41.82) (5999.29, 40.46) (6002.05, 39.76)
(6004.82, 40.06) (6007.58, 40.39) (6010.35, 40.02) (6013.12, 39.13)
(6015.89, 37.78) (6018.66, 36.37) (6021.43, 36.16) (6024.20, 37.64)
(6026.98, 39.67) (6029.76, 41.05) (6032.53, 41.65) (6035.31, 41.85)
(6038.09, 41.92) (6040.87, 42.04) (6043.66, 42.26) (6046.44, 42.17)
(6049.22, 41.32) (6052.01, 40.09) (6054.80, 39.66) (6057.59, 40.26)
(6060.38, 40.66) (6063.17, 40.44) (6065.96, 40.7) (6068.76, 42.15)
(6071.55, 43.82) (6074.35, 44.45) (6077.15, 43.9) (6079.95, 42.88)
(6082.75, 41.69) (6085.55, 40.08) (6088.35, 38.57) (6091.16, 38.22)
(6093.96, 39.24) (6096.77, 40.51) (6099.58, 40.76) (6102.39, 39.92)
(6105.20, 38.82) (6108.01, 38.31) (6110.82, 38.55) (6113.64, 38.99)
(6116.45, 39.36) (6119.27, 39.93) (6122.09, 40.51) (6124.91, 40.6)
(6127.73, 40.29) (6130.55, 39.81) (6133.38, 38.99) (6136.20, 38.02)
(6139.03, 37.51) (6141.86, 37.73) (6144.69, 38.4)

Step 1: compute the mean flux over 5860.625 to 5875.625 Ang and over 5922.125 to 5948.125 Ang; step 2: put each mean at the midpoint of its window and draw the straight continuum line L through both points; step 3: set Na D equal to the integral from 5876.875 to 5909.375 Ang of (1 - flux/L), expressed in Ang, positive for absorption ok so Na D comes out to 0.6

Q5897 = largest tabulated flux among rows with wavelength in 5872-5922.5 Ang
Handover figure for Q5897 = 44.5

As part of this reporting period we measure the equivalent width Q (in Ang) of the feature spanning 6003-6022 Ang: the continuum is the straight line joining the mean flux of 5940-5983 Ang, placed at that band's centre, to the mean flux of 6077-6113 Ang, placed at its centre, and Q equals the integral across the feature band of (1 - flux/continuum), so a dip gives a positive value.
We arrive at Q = 0.74 Ang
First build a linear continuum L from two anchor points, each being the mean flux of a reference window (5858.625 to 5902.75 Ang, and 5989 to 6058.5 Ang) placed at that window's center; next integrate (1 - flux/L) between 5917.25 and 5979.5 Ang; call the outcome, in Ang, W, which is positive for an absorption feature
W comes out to 0.9 Ang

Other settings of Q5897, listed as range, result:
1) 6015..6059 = 42.26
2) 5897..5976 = 43.12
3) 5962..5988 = 45.92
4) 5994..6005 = 41.82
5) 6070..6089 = 44.45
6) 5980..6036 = 44.46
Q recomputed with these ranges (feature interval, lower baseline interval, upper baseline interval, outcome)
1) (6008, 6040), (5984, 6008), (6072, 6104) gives 1.5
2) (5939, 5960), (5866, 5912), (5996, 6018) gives 0.7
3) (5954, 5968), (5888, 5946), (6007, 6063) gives 0.7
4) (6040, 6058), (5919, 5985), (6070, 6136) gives -0.4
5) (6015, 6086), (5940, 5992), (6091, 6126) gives -1.5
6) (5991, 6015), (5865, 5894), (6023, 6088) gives 0.3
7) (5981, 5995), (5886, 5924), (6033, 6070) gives -0.7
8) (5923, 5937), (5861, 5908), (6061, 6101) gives 0.5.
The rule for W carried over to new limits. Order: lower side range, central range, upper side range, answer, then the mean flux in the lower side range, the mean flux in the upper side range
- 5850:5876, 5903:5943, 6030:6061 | 0.4 Ang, 41.3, 41.3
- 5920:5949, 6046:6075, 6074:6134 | -0.9 Ang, 39.8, 40.1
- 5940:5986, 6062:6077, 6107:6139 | -1.0 Ang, 40.6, 39.3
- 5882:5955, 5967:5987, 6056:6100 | -1.1 Ang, 40.3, 41.1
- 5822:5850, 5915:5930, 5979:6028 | 0.6 Ang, 42.3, 40.5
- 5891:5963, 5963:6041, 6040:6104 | -0.2 Ang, 40.4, 41.1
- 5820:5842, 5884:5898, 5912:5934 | 0.7 Ang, 43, 40.1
